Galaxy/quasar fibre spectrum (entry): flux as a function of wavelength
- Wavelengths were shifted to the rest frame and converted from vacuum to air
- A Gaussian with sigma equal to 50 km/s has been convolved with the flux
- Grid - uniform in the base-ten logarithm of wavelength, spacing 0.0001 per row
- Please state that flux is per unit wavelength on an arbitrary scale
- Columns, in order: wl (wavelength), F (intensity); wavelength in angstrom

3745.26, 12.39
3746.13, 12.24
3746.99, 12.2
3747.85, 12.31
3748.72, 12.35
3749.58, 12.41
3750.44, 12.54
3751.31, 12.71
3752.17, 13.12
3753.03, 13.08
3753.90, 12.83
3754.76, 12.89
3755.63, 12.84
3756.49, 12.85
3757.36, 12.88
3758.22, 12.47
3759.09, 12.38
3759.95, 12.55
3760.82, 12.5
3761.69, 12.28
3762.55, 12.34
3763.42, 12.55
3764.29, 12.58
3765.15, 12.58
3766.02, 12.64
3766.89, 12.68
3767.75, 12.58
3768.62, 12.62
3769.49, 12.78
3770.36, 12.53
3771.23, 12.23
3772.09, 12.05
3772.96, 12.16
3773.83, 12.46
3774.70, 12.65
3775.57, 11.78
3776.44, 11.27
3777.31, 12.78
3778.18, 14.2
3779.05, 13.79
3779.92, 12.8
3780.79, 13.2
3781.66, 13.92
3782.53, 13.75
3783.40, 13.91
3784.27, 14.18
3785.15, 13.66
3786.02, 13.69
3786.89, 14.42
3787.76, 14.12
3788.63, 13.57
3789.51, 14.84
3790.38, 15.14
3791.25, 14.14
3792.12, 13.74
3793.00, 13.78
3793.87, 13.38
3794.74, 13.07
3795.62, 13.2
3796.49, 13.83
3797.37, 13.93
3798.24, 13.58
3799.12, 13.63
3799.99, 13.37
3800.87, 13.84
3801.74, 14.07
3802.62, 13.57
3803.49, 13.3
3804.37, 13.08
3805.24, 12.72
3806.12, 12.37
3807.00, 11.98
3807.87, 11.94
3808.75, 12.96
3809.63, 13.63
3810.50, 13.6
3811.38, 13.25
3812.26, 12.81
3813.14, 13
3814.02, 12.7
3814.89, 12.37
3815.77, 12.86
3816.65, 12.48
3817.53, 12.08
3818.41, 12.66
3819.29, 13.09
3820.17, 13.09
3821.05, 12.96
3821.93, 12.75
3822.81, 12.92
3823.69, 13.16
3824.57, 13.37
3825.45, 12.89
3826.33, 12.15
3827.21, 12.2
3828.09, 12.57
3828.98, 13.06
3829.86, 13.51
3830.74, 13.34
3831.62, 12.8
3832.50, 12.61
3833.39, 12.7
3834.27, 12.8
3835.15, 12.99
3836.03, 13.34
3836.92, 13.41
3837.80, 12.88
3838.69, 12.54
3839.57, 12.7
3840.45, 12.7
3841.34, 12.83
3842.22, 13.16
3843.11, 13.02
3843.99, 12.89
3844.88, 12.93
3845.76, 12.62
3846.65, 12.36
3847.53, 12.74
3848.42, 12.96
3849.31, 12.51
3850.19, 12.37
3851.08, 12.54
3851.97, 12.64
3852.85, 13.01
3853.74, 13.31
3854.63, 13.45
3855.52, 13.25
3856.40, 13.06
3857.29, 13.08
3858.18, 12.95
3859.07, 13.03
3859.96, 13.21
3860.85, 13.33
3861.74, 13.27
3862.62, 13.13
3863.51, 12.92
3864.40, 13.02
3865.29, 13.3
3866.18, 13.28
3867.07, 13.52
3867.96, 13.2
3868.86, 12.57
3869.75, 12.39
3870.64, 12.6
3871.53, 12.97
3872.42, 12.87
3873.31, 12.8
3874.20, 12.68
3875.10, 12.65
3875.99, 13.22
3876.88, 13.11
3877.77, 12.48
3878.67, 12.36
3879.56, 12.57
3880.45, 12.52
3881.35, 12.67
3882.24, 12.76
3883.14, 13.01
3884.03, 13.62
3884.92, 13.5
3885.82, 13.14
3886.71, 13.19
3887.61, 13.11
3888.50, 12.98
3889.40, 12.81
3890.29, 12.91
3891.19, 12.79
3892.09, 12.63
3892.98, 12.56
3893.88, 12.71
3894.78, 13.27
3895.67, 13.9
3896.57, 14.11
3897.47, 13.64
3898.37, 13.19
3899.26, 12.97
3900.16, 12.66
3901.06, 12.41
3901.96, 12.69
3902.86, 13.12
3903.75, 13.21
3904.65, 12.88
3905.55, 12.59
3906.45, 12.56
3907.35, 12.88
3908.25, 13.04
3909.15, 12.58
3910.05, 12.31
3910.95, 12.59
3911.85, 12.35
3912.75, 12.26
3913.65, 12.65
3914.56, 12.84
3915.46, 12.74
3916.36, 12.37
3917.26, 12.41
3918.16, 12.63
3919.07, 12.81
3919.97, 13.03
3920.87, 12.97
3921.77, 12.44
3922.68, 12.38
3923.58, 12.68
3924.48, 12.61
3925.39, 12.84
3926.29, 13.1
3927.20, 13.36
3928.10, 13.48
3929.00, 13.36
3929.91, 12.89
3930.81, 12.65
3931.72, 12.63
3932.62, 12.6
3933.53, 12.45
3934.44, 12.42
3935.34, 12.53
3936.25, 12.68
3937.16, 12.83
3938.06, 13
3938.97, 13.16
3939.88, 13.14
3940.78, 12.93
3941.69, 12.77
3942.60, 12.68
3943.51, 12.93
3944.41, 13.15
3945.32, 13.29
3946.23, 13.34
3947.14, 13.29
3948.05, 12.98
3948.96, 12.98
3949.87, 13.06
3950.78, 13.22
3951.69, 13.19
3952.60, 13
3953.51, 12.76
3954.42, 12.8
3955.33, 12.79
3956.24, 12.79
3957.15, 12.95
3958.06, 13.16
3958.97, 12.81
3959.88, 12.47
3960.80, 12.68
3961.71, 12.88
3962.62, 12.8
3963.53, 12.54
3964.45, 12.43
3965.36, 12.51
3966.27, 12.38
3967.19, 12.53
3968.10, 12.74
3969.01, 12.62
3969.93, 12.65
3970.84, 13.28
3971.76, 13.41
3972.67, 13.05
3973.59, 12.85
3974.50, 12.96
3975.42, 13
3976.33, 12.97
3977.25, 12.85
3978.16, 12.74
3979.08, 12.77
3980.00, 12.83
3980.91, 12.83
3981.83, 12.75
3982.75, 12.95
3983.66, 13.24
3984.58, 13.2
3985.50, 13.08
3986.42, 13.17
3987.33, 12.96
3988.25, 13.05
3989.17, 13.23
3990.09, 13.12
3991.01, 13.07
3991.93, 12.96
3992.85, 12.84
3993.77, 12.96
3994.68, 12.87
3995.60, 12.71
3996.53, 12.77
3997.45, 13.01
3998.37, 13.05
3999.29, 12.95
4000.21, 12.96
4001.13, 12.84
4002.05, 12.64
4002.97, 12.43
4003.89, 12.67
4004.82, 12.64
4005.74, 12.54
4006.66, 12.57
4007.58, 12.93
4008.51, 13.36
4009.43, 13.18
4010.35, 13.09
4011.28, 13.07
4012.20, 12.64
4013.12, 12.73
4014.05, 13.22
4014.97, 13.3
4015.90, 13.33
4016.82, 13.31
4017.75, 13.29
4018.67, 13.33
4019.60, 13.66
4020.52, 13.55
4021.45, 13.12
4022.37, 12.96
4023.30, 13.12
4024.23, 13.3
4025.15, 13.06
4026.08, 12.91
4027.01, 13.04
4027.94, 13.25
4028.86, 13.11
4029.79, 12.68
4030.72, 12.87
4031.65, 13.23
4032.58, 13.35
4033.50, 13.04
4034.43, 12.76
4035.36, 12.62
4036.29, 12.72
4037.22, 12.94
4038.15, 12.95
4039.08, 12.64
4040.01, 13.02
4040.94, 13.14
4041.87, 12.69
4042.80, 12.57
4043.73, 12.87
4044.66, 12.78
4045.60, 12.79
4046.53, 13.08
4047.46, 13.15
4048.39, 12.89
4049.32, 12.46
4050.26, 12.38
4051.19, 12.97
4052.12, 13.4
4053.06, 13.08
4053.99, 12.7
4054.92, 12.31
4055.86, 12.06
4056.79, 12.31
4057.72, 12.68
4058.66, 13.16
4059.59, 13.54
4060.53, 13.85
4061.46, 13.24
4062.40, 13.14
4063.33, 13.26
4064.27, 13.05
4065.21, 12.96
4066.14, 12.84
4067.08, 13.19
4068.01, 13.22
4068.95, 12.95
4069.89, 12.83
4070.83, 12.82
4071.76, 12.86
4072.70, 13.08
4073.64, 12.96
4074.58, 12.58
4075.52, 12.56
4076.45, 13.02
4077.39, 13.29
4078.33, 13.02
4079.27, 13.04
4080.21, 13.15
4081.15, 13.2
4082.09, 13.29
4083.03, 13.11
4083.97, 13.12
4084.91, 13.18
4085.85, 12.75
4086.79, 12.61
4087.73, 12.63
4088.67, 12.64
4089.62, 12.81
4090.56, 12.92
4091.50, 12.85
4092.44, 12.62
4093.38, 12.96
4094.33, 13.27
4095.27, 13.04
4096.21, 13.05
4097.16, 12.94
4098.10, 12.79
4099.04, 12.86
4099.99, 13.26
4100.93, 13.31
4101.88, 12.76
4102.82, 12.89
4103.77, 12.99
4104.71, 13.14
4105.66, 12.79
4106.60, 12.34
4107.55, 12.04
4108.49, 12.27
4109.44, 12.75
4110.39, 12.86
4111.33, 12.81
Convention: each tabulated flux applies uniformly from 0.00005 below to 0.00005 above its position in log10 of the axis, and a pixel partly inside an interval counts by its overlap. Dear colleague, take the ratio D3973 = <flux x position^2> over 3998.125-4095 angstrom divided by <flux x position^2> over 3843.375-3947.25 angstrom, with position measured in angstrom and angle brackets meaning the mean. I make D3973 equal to 1.09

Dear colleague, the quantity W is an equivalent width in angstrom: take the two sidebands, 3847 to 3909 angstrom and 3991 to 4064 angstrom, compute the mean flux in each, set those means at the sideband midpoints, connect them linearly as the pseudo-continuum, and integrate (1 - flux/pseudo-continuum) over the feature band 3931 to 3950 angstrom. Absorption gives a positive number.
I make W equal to 0.1 angstrom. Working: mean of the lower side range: 13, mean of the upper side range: 13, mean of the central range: 12.9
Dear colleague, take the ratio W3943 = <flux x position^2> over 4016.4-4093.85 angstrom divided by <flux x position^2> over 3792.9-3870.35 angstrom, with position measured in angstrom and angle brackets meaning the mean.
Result 1.12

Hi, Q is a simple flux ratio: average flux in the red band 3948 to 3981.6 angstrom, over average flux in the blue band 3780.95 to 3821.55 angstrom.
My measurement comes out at 0.96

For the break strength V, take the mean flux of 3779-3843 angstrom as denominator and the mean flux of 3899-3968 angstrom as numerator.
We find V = 0.97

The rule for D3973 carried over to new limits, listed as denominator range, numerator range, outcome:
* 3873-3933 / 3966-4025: 1.06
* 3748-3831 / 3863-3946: 1.05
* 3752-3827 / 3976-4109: 1.13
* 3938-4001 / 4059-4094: 1.06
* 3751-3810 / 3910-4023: 1.08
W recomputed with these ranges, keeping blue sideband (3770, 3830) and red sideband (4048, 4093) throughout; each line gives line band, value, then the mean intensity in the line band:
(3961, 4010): 0.5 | 12.9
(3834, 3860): 0.4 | 12.9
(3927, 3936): 0.2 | 12.8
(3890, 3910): 0.2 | 13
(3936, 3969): 0.4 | 12.9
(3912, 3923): 0.4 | 12.6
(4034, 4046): 0.1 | 12.8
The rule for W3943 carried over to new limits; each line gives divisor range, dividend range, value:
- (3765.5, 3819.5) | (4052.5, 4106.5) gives 1.14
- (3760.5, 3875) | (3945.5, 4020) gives 1.08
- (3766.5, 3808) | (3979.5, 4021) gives 1.09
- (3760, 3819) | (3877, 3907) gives 1.04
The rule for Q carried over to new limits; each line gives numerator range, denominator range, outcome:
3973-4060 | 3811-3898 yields 1.00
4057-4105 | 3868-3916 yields 1.01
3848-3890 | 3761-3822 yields 0.99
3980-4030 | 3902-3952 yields 1.01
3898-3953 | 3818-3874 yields 0.99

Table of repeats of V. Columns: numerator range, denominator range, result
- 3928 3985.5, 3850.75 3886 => 0.99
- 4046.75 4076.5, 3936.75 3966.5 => 1.00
